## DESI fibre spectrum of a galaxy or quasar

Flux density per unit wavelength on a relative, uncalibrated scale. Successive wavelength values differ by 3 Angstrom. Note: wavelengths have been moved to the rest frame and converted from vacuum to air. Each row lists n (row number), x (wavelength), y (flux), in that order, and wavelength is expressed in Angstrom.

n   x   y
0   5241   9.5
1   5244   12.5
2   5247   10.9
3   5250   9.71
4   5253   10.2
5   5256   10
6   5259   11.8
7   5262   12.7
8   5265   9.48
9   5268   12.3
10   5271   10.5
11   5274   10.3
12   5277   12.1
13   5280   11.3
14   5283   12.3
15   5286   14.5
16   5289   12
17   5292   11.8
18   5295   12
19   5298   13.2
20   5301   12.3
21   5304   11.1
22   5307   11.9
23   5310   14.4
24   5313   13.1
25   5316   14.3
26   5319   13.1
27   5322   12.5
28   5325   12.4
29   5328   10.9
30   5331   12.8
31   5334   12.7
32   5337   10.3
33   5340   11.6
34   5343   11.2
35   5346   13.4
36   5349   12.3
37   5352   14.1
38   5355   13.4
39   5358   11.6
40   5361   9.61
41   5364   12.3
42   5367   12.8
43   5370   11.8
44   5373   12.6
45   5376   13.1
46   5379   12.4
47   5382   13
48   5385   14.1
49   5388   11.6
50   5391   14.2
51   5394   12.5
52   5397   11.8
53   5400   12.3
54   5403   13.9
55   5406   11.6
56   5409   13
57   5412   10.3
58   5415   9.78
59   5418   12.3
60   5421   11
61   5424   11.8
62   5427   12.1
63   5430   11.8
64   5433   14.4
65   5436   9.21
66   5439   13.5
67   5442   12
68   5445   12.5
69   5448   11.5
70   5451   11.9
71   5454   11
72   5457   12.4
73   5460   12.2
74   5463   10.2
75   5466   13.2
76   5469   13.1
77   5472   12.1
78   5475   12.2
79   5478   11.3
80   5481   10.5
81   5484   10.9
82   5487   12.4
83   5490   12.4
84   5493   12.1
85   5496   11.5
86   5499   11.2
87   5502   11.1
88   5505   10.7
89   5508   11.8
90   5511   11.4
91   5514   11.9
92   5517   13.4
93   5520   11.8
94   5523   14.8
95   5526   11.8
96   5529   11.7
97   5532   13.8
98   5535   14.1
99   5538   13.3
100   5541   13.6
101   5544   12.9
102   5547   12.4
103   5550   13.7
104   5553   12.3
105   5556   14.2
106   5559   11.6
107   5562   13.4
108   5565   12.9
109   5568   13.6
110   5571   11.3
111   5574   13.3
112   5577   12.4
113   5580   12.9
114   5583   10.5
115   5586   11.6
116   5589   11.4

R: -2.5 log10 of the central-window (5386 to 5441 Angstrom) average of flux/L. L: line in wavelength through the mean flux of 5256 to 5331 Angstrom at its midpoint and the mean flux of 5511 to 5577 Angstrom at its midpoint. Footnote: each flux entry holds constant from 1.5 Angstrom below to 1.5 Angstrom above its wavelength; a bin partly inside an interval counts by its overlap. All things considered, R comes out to 0.038 mag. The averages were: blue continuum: 12.1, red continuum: 12.9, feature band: 12.1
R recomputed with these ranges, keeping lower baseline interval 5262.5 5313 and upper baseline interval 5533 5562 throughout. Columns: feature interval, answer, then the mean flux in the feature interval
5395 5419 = 0.06 mag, 11.9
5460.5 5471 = 0.05 mag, 12.2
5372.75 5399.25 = -0.03 mag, 12.8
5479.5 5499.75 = 0.12 mag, 11.6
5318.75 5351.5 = 0.01 mag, 12.1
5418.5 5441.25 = 0.06 mag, 12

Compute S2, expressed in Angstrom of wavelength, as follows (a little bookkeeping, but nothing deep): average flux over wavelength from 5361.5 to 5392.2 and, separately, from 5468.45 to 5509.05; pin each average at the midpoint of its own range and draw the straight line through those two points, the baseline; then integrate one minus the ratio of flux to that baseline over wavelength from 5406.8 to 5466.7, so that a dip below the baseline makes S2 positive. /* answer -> 1.6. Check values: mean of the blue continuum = 12.7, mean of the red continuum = 11.6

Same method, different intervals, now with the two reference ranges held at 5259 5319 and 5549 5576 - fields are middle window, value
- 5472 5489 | 1.5 Angstrom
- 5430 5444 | 0.4 Angstrom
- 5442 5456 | 0.9 Angstrom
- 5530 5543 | -0.8 Angstrom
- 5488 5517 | 2.4 Angstrom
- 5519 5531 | 0.2 Angstrom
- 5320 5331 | 0.2 Angstrom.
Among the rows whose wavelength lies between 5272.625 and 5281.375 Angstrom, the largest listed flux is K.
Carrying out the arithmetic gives 12.1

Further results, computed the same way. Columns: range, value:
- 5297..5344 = 14.4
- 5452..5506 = 13.2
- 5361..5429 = 14.2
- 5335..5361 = 14.1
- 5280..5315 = 14.5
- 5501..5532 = 14.8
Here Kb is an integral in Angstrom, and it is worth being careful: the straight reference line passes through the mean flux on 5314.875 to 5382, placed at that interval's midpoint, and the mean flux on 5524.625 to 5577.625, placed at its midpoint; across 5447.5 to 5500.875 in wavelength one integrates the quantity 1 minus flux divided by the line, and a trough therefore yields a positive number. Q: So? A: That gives 3.8 Angstrom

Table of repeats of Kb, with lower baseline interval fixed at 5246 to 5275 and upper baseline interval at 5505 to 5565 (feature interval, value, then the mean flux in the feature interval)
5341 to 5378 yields -2.7 Angstrom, 12.3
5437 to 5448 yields -0.2 Angstrom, 12.4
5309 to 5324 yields -3.0 Angstrom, 13.4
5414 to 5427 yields 0.6 Angstrom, 11.4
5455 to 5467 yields 0.3 Angstrom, 11.9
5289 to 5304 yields -1.5 Angstrom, 12.2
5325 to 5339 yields -0.5 Angstrom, 11.8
